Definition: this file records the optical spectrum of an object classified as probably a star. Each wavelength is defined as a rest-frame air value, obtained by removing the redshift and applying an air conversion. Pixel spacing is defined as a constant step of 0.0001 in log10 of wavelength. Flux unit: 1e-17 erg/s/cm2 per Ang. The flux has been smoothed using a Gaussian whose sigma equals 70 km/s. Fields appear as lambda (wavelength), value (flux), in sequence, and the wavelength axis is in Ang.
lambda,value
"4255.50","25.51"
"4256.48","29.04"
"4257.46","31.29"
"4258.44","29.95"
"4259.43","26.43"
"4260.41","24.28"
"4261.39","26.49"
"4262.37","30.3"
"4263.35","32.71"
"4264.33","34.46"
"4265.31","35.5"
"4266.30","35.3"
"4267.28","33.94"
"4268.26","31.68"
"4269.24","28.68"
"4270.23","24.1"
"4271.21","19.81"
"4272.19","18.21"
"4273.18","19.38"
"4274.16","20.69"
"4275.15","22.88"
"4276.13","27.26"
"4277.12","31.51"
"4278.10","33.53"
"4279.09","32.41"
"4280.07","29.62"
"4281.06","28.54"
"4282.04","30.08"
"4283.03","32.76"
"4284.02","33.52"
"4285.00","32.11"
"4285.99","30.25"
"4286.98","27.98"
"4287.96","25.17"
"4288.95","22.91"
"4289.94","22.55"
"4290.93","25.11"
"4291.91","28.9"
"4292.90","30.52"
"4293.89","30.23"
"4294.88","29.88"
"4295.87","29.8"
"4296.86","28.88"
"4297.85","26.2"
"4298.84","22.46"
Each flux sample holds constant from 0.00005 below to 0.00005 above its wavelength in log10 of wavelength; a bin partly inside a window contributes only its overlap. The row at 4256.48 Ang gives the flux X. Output 29.04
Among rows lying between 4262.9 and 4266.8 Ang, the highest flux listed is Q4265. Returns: 35.5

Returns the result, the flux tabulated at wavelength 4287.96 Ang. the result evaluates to 25.17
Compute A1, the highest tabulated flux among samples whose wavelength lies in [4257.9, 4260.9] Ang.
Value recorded 29.95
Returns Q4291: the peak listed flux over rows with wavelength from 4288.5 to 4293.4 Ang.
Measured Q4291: 30.52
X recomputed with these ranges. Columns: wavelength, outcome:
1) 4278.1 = 33.53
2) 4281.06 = 28.54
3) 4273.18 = 19.38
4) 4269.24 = 28.68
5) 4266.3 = 35.3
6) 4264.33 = 34.46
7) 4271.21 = 19.81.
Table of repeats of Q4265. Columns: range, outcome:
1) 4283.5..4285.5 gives 33.52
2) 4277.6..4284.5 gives 33.53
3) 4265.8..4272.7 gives 35.3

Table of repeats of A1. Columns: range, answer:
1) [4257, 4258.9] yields 31.29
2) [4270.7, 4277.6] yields 31.51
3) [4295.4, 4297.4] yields 29.8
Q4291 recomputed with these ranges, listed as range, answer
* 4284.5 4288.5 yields 32.11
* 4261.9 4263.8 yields 32.71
